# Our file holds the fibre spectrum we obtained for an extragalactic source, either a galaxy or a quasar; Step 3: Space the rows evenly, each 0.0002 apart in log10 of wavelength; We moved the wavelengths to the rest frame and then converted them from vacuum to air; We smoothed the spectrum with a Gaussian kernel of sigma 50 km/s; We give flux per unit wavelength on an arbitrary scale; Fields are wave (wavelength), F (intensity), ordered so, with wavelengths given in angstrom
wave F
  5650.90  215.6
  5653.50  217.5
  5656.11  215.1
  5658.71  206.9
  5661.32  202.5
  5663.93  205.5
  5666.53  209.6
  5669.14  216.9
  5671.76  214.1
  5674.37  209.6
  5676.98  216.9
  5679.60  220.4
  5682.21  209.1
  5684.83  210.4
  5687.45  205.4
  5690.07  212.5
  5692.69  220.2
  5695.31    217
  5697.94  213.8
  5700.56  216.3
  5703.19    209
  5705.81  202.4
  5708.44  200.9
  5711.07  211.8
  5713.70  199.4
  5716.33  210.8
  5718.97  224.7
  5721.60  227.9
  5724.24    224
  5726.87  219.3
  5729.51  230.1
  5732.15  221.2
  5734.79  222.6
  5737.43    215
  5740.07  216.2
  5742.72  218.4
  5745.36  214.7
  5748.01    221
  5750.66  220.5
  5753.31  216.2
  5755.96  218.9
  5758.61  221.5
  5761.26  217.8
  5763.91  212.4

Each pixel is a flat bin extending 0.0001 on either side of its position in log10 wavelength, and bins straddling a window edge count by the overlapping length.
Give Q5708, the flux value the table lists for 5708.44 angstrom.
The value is 200.9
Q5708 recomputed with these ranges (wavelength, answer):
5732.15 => 221.2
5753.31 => 216.2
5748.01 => 221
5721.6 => 227.9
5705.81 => 202.4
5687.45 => 205.4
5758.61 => 221.5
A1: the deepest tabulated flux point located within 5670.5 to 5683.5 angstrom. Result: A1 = 209.1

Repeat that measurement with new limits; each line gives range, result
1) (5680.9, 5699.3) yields 205.4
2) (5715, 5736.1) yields 210.8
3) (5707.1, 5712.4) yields 200.9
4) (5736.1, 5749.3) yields 214.7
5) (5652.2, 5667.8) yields 202.5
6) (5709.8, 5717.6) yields 199.4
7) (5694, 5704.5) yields 209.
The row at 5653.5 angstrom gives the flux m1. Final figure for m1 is 217.5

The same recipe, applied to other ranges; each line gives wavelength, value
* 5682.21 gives 209.1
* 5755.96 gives 218.9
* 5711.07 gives 211.8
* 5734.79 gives 222.6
